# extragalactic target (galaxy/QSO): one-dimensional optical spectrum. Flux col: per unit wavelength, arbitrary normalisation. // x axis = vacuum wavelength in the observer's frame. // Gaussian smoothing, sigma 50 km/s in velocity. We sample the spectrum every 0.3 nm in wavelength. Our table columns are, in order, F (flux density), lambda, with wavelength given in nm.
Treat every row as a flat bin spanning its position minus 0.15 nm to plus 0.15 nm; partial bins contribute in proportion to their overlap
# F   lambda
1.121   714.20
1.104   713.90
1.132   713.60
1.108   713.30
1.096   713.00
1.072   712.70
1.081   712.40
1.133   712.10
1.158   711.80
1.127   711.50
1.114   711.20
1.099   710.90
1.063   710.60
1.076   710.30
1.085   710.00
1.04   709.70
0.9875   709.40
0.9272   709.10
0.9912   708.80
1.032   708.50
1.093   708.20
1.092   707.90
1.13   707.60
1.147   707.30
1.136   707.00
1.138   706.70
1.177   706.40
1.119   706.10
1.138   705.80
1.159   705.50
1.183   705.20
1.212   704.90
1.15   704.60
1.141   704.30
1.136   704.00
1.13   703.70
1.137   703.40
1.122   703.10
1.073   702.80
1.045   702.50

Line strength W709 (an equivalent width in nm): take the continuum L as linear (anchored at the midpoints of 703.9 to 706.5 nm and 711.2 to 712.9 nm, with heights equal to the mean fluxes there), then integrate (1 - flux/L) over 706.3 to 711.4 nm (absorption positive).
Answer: 0.254 nm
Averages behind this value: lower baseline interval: 1.16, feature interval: 1.08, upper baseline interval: 1.11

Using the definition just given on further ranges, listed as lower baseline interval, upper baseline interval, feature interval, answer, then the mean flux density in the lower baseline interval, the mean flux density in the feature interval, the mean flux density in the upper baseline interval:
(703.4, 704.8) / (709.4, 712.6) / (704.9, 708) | -0.06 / 1.14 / 1.15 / 1.09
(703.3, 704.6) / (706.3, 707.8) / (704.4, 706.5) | -0.04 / 1.14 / 1.16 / 1.14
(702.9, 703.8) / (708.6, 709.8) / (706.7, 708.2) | -0.14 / 1.13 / 1.12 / 0.986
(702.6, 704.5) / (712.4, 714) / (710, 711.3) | 0.02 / 1.12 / 1.09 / 1.1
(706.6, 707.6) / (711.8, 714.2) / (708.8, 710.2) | 0.14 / 1.14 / 1.01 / 1.11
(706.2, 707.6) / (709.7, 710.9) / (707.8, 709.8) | 0.15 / 1.15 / 1.02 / 1.07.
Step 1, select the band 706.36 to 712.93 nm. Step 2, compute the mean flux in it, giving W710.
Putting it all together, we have 1.08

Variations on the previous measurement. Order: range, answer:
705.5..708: 1.14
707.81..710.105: 1.03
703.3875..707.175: 1.15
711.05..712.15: 1.13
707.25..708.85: 1.08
